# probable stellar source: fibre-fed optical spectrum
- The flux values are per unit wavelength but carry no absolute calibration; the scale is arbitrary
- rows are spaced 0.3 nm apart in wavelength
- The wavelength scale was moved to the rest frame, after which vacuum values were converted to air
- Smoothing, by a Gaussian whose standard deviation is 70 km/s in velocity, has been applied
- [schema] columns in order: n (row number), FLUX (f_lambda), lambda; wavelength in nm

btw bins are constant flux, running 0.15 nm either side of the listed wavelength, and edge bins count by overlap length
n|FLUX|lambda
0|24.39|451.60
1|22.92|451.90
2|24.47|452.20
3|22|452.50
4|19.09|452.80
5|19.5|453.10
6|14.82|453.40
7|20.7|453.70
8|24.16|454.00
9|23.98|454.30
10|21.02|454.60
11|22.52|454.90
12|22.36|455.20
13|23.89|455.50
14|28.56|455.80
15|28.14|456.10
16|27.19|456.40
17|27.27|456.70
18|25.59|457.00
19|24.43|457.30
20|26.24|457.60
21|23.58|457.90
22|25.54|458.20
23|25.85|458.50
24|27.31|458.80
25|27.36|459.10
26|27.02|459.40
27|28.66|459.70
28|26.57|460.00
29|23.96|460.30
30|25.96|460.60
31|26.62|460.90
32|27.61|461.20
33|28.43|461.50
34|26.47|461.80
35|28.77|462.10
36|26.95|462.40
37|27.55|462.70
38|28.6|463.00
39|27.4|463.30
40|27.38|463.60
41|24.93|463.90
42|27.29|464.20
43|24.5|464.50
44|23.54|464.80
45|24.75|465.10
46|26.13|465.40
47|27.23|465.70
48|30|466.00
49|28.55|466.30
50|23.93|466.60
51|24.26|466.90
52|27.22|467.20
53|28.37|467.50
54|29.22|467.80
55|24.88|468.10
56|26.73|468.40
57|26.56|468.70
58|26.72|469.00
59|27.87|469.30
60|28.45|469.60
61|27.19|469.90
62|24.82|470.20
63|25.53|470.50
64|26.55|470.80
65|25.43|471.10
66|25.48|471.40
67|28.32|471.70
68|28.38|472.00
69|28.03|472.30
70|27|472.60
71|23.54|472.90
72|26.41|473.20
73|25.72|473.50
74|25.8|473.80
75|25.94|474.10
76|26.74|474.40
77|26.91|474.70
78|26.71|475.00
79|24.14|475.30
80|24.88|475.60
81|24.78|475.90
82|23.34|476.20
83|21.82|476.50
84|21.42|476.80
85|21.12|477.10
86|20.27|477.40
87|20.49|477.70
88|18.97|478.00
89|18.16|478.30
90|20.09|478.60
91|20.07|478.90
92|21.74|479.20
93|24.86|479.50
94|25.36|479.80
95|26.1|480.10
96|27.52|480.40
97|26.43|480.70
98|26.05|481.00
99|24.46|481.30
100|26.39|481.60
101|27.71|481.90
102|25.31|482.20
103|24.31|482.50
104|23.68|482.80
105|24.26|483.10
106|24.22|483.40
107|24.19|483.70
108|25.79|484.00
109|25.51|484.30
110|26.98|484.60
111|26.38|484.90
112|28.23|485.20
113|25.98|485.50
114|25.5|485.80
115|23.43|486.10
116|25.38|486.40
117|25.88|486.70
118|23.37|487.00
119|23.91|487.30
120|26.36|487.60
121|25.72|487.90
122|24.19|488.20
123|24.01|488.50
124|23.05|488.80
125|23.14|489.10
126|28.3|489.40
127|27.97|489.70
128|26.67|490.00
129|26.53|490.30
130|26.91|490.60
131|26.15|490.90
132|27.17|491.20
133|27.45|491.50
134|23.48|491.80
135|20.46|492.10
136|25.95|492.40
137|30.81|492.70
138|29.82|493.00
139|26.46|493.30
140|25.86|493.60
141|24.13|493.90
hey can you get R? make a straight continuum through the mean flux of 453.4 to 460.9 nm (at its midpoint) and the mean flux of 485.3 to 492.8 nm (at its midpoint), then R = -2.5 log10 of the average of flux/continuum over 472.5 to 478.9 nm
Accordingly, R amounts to 0.09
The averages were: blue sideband 25.1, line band 23.4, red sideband 25.5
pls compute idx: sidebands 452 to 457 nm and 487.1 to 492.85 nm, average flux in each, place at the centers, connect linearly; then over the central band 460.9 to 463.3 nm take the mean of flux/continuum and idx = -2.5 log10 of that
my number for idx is -0.17 mag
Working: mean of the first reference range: 23.2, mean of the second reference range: 25.7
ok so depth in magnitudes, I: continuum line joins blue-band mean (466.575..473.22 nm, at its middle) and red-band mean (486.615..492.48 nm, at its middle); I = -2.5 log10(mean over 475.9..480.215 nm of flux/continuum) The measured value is 0.196 mag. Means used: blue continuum 26.6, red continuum 25.3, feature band 21.8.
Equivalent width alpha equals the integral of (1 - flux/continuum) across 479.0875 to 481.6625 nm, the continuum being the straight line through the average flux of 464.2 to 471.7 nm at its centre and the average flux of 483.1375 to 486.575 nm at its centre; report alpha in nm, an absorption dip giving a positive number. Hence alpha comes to 0.03 nm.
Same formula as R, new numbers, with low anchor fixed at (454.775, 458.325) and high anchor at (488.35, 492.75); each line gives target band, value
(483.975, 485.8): -0.03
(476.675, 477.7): 0.22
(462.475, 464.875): -0.04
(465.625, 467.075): -0.05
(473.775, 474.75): -0.03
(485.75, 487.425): 0.05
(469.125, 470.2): -0.07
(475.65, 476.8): 0.11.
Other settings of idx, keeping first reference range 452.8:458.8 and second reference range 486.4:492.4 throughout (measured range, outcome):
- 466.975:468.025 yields -0.139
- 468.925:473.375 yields -0.088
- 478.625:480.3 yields 0.064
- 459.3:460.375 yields -0.112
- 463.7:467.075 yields -0.070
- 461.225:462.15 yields -0.150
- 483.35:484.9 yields -0.018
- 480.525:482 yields -0.051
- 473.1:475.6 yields -0.055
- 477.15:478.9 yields 0.251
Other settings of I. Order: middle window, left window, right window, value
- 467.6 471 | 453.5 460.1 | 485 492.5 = -0.061 mag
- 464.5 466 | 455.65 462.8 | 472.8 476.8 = 0.012 mag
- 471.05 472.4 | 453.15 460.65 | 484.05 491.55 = -0.081 mag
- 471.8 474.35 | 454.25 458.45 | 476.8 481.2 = -0.137 mag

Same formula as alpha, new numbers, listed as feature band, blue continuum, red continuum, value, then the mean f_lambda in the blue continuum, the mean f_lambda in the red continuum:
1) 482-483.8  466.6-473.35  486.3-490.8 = 0.10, 26.6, 25.4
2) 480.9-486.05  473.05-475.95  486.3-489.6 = -0.07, 25.8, 24.9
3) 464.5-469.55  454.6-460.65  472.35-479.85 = -0.41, 25.8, 23.5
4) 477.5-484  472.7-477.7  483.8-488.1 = 0.29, 24.3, 25.6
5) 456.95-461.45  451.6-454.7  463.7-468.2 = -0.47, 21.4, 26.3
